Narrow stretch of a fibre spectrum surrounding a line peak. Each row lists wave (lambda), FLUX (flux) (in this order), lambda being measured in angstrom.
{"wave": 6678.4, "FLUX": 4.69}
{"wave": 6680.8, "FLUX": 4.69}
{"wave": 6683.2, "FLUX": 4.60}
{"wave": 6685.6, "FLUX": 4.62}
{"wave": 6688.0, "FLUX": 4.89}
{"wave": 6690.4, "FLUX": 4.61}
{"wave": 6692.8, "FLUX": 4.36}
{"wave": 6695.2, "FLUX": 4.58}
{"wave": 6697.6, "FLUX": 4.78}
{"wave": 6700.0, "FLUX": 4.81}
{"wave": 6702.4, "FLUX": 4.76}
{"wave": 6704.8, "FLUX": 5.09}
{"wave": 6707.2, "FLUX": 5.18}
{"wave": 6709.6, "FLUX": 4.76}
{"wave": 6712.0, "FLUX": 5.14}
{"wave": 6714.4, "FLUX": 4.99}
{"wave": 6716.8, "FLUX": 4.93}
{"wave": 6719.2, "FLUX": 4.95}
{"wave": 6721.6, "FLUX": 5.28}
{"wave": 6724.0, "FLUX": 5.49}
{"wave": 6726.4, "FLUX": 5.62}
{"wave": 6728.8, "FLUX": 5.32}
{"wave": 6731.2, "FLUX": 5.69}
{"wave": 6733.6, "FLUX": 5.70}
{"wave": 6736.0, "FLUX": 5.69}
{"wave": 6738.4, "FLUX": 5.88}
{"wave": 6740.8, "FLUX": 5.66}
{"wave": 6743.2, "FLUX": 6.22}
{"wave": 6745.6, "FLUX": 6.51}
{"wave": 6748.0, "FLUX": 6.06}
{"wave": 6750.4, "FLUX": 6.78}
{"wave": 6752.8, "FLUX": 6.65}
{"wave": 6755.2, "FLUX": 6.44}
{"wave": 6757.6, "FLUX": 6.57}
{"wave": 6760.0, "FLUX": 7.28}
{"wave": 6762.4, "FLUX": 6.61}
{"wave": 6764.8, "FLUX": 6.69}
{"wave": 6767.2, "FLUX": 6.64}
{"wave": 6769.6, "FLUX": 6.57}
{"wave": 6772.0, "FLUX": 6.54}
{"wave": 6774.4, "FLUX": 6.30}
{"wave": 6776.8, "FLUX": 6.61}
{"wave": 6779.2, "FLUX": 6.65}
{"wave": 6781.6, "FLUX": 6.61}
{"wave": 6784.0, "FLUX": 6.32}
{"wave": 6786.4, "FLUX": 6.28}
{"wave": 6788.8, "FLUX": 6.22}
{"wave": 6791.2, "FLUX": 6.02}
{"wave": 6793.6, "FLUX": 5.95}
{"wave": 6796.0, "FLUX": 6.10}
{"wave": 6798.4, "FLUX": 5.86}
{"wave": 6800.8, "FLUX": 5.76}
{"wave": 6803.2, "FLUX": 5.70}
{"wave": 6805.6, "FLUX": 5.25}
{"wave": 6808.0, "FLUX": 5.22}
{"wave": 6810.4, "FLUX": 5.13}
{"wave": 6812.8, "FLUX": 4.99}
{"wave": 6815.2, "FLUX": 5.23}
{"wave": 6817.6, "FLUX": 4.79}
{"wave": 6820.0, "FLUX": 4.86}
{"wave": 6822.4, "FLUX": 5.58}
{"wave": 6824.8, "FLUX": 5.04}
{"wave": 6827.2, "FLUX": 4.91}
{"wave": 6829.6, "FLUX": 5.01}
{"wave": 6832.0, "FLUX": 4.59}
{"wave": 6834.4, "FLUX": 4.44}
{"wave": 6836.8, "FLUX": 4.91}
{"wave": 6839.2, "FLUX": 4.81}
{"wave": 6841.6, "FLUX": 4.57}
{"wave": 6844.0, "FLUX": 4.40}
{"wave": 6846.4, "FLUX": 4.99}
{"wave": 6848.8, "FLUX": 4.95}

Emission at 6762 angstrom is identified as Mg II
